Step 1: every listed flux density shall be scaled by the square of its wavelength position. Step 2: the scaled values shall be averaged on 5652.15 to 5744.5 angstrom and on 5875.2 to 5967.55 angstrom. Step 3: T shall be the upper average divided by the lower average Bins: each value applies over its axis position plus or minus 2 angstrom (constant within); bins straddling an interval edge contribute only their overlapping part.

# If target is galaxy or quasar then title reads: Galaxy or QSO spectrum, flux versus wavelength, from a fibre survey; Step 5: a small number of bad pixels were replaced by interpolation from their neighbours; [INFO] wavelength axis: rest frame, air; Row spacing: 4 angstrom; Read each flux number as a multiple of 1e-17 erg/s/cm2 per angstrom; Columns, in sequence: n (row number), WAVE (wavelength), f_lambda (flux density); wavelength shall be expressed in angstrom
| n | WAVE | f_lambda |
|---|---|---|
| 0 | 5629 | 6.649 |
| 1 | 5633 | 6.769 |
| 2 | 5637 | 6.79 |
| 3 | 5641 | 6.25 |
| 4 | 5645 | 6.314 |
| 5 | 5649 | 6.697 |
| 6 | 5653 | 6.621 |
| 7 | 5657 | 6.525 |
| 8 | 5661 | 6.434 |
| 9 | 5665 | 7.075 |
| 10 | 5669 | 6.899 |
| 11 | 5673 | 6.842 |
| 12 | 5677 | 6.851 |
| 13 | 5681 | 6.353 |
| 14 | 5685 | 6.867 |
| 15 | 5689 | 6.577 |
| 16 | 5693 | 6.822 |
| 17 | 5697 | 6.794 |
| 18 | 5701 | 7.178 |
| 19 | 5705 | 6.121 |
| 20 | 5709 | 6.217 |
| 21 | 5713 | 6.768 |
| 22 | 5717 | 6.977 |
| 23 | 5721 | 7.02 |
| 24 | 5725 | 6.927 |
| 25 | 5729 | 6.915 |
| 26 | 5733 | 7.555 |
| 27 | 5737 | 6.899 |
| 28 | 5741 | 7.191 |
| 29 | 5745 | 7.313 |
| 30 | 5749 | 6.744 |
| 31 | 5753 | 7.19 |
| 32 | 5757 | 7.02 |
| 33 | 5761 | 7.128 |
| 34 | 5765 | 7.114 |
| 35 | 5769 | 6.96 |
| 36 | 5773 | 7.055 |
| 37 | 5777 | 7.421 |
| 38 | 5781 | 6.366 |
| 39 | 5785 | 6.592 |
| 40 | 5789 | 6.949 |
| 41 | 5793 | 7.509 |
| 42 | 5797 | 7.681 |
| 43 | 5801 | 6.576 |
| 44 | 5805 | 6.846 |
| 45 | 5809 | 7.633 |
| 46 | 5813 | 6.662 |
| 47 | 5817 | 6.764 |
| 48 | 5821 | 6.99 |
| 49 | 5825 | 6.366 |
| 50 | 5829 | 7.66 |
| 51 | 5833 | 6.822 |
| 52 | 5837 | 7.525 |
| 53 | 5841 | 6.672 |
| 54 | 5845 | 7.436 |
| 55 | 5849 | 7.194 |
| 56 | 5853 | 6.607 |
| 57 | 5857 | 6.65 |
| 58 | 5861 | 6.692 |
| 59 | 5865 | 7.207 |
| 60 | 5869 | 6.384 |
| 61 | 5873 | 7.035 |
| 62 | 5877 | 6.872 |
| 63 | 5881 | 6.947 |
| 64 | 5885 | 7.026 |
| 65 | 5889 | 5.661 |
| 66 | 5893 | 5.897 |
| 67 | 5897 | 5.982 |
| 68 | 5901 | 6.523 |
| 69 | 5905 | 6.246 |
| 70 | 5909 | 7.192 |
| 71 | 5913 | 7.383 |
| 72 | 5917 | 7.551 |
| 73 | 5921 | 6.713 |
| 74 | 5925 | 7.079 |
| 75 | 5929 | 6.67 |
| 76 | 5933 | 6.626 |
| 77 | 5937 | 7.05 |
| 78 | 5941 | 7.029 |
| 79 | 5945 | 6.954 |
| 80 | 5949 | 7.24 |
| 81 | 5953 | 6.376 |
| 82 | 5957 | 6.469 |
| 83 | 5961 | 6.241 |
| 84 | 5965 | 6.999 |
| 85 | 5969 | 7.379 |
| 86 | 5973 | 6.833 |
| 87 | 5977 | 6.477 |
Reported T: 1.07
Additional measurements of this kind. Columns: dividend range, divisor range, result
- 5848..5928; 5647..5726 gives 1.07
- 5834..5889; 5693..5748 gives 1.05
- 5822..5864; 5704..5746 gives 1.05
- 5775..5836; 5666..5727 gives 1.08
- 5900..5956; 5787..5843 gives 1.02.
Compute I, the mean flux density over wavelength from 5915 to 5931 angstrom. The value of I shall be 7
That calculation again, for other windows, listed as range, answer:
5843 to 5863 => 6.92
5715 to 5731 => 6.96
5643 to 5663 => 6.52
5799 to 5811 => 7.02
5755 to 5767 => 7.09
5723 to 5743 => 7.1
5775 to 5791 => 6.83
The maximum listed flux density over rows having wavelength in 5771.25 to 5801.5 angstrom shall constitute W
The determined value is 7.681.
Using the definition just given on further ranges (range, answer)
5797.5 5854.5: 7.66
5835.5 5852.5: 7.525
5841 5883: 7.436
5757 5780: 7.421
